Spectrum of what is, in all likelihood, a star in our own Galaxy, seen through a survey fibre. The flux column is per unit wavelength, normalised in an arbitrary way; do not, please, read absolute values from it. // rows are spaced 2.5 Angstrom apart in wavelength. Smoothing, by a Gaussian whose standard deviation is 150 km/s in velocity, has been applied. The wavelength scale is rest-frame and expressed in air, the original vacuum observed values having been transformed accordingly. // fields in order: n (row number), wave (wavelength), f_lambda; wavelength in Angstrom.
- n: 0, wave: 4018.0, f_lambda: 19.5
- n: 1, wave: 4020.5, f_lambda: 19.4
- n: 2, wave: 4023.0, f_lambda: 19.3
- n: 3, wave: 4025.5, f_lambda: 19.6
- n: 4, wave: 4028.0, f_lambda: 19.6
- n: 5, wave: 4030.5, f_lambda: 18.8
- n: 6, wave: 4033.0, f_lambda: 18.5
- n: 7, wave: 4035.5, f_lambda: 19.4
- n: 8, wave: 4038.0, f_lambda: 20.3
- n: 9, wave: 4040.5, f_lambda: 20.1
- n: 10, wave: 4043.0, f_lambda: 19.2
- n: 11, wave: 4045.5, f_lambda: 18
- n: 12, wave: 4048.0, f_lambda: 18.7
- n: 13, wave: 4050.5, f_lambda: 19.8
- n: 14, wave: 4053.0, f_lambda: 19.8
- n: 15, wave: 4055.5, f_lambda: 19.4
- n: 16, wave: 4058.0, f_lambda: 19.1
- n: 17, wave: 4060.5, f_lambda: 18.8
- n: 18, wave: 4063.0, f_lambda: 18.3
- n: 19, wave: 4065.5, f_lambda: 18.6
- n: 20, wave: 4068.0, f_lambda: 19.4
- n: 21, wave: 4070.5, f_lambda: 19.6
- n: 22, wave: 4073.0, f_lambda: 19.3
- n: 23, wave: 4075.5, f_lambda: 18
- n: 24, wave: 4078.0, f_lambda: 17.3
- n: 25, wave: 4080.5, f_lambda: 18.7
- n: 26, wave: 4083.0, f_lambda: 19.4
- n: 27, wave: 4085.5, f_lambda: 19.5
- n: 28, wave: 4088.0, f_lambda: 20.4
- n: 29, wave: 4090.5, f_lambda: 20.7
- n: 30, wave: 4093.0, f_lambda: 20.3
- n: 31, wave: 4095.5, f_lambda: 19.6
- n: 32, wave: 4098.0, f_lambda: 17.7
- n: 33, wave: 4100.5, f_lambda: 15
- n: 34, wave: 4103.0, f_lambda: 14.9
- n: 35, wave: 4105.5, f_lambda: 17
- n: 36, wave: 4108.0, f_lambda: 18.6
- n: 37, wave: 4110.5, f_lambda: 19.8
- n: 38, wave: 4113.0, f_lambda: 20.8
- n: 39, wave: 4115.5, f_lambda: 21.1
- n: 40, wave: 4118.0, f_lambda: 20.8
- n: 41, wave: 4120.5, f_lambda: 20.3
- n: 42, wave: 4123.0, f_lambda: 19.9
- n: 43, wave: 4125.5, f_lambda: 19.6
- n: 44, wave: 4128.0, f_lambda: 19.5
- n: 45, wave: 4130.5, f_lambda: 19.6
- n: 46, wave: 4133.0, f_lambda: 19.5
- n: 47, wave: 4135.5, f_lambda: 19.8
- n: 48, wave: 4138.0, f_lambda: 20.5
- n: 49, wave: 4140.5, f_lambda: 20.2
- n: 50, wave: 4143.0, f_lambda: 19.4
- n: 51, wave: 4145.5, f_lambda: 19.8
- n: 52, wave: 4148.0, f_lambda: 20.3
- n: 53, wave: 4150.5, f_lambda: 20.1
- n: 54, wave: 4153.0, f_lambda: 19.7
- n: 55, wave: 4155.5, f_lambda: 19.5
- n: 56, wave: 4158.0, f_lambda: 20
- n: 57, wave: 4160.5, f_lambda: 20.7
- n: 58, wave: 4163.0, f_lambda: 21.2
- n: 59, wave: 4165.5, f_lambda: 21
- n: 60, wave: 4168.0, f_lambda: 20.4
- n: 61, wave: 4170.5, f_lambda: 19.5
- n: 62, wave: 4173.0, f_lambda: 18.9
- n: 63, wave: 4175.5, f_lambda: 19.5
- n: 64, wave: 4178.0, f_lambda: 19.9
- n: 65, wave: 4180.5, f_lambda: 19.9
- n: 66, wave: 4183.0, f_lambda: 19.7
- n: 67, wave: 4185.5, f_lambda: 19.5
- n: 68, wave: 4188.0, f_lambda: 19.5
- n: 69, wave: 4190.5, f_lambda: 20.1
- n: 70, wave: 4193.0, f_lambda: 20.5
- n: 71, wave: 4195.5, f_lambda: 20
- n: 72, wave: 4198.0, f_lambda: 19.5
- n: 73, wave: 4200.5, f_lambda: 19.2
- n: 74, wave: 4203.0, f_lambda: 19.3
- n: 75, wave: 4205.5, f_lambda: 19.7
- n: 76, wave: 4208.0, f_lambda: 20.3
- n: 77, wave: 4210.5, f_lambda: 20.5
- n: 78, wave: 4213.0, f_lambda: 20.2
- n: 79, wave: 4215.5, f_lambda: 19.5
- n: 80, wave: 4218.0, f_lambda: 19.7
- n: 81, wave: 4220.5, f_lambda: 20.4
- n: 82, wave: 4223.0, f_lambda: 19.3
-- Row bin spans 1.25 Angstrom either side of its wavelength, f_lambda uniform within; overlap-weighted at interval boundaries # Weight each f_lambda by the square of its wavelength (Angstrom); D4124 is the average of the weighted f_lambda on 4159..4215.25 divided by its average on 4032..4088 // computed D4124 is 1.11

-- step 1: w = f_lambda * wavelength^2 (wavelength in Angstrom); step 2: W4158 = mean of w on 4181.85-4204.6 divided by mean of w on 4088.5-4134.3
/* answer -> 1.1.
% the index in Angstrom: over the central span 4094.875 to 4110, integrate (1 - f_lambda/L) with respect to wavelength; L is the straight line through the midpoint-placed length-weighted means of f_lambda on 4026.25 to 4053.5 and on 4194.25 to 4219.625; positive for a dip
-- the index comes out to 1.8 Angstrom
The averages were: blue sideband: 19.3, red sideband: 19.8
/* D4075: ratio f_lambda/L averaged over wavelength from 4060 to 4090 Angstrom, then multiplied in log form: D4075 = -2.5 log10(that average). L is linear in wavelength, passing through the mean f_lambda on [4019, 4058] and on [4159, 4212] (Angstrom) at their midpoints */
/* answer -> 0.03 mag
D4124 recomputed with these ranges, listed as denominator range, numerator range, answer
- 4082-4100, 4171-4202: 1.06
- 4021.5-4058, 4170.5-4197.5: 1.10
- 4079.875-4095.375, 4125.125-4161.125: 1.03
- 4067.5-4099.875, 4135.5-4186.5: 1.08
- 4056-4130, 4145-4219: 1.09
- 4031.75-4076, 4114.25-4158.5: 1.09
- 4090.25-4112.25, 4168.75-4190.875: 1.12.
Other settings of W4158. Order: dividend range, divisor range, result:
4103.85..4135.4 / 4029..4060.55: 1.06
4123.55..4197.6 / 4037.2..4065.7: 1.10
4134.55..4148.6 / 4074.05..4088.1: 1.10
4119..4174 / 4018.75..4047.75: 1.10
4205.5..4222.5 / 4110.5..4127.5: 1.03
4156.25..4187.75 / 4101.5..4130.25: 1.07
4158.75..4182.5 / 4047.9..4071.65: 1.11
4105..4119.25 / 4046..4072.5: 1.06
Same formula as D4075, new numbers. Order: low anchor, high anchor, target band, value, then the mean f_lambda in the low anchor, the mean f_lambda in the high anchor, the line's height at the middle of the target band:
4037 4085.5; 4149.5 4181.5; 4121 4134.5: 0.00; 19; 20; 19.7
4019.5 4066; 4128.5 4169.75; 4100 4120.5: 0.06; 19.2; 20.1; 19.8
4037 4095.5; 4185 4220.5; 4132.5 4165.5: -0.03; 19.3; 19.8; 19.6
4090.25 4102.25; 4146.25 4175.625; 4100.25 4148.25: -0.02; 18.3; 20.1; 19.1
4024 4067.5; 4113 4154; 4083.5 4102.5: 0.04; 19.2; 20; 19.6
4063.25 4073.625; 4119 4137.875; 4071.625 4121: 0.03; 19.1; 19.8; 19.4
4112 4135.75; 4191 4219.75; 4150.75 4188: 0.00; 20.1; 19.9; 20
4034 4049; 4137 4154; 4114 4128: -0.02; 19.3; 20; 19.8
